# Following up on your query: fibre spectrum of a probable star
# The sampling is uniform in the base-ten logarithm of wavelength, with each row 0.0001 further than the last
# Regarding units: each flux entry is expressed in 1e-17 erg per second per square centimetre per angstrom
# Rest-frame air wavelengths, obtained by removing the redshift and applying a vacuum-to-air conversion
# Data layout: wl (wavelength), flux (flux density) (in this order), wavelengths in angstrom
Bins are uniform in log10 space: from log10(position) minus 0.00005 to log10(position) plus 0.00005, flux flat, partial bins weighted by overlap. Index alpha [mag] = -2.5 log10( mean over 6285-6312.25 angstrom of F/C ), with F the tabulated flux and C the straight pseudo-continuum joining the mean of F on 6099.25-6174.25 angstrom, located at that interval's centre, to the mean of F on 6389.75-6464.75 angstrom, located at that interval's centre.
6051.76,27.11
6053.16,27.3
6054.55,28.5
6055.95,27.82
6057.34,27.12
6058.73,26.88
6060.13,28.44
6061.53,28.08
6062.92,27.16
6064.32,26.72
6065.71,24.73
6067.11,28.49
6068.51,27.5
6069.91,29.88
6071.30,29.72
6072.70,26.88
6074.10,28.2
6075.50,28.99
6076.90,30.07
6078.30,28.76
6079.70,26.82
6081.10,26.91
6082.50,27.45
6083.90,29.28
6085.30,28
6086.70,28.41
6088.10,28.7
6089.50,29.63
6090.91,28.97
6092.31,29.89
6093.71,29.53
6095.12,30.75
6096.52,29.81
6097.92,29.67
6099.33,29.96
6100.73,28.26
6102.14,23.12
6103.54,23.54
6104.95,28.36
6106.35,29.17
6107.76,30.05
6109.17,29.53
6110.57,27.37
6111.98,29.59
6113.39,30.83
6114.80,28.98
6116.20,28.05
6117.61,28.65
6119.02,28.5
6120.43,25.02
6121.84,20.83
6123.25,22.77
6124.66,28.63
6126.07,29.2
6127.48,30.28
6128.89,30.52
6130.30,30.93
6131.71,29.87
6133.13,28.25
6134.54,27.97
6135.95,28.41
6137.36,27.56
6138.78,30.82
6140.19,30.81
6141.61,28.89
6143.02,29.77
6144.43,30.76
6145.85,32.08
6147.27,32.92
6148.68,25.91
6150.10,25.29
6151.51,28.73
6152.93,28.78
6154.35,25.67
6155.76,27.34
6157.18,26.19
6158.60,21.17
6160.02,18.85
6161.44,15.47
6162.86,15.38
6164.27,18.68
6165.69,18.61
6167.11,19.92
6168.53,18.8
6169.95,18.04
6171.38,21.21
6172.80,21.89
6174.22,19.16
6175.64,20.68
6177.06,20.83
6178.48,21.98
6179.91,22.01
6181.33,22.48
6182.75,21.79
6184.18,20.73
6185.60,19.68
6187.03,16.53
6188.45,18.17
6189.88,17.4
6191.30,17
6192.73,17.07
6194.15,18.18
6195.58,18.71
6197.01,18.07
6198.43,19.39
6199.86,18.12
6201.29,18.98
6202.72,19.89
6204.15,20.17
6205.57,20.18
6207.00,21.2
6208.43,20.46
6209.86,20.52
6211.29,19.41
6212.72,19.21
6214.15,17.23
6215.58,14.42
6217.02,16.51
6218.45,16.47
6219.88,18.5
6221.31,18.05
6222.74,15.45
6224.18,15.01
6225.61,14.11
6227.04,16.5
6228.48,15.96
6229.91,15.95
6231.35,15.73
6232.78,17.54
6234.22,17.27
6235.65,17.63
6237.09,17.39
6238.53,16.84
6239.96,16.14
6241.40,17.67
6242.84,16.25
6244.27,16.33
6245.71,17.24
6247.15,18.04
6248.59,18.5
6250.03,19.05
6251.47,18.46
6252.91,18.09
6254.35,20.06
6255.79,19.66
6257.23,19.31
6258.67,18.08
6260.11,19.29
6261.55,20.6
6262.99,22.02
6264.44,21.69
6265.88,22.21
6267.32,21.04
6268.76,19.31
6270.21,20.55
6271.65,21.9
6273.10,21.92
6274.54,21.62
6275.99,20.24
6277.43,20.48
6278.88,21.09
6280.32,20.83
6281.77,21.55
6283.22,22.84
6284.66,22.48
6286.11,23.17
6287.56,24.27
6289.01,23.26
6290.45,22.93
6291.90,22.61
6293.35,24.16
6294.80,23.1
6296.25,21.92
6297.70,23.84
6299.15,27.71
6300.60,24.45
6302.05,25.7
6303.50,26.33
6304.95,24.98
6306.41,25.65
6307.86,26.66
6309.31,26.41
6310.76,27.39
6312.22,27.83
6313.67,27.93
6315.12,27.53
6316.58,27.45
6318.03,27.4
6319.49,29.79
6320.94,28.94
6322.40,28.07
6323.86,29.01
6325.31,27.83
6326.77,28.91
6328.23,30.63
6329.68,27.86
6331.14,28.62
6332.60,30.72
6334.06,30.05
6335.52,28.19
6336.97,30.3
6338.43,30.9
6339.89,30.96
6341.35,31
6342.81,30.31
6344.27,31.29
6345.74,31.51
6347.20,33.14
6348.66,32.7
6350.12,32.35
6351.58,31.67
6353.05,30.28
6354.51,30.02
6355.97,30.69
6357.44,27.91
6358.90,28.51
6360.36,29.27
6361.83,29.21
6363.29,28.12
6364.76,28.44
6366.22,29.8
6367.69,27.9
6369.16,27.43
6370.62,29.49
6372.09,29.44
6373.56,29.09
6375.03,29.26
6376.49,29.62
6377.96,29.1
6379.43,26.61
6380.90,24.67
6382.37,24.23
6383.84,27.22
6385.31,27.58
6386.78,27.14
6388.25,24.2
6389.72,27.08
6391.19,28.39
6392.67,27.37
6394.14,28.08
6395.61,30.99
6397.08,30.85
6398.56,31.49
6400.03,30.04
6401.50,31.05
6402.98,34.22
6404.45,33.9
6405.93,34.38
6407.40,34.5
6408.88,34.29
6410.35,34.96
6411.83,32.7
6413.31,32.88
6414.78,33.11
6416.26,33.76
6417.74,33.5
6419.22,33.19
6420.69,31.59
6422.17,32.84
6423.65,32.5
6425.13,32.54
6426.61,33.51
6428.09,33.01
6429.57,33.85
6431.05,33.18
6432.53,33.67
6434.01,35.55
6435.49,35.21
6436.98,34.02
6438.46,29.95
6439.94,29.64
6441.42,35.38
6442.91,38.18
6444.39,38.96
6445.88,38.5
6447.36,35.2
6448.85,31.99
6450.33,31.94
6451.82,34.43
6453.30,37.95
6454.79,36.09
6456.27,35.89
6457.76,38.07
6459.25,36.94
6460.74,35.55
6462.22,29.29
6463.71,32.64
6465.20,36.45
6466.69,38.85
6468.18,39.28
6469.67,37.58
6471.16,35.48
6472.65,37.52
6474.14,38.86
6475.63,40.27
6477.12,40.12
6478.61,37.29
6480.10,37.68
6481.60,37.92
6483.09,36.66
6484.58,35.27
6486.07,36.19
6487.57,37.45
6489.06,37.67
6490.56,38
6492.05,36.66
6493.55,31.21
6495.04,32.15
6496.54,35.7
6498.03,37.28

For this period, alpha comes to 0.22 mag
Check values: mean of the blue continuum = 26.2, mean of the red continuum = 33.4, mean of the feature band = 24.7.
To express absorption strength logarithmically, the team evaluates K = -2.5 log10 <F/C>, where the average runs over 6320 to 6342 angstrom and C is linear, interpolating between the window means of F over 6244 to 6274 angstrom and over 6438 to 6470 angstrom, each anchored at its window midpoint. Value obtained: -0.16 mag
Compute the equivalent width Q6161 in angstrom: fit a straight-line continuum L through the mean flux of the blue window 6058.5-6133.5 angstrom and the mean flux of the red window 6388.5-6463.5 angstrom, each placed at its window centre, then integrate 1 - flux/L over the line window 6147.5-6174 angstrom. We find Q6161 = 6.4 angstrom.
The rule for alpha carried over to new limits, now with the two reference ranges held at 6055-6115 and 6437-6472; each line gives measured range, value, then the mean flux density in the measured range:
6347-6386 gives 0.16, 29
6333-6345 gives 0.09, 30.4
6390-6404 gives 0.14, 30.2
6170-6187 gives 0.40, 20.8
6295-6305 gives 0.29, 24.9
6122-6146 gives 0.01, 29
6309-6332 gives 0.16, 28.3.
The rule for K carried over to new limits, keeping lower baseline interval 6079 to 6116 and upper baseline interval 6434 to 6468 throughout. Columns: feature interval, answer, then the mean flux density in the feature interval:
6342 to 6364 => 0.10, 30.5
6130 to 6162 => 0.07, 27.5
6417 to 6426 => 0.06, 32.7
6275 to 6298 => 0.39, 22.4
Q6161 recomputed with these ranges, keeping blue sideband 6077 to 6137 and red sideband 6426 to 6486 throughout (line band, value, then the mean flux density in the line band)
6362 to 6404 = 6.88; 28.6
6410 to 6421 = 0.52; 33.2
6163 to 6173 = 3.51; 19.2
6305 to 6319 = 2.39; 27.1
